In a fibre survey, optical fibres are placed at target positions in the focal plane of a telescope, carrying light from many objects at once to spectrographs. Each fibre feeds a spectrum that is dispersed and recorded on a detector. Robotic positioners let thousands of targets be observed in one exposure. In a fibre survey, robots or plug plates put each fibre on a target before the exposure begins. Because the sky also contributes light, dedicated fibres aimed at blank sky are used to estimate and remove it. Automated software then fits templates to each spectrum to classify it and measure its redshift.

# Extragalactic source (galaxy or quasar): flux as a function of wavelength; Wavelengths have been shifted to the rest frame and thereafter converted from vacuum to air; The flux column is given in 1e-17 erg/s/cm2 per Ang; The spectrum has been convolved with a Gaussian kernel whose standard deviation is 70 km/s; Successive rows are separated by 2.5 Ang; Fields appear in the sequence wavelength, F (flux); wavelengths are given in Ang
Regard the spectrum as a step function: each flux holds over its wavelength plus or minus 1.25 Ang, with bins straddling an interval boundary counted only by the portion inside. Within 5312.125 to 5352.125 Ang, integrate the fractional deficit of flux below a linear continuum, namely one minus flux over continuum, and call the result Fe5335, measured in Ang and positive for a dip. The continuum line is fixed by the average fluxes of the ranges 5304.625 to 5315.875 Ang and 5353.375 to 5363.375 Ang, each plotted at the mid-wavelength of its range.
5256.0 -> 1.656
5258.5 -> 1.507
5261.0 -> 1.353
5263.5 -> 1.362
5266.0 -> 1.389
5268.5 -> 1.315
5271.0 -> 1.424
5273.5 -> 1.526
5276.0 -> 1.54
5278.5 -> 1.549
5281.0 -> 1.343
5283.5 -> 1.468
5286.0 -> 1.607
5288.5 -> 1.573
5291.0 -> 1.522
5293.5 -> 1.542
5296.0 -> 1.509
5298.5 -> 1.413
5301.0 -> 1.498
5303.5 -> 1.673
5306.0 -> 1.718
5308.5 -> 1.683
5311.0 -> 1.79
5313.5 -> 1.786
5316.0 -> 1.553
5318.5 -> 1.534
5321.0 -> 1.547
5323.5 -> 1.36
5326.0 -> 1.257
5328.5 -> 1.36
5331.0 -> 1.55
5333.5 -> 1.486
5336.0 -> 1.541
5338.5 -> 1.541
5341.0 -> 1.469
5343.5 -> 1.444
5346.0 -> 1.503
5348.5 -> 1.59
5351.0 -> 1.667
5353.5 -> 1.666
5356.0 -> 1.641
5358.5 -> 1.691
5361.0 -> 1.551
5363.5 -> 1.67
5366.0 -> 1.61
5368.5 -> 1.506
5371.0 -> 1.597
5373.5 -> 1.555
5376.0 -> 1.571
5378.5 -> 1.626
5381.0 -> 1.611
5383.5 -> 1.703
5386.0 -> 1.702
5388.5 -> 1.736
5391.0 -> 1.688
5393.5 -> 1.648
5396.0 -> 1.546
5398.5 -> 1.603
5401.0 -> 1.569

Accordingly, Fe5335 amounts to 4.1 Ang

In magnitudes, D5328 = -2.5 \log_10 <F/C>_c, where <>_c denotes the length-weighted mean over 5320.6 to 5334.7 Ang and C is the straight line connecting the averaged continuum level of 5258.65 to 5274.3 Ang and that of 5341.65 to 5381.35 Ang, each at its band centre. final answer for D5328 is 0.08 mag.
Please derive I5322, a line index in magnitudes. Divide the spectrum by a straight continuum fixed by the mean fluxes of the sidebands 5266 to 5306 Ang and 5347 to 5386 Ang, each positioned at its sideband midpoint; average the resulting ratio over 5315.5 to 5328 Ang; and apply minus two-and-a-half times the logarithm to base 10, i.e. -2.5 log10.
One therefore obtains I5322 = 0.084 mag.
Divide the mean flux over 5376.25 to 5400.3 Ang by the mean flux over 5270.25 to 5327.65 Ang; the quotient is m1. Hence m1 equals 1.1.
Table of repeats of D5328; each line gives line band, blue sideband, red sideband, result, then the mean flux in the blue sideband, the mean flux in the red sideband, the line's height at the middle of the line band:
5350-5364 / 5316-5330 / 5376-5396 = -0.06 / 1.43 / 1.66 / 1.55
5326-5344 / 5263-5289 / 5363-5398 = 0.06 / 1.46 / 1.62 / 1.55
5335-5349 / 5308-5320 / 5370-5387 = 0.09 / 1.67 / 1.62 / 1.65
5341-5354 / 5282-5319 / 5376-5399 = 0.04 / 1.59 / 1.65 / 1.62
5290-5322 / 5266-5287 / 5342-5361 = -0.06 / 1.46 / 1.6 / 1.52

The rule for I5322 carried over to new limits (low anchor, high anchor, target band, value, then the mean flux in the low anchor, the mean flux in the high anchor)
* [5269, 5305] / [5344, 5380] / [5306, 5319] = -0.10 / 1.51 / 1.6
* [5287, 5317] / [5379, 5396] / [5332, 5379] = 0.05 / 1.61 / 1.67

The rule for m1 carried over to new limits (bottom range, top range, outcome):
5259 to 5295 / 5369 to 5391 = 1.12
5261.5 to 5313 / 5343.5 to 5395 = 1.06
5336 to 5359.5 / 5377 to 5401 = 1.04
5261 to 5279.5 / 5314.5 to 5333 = 1.01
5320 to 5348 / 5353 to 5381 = 1.10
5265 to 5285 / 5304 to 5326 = 1.11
